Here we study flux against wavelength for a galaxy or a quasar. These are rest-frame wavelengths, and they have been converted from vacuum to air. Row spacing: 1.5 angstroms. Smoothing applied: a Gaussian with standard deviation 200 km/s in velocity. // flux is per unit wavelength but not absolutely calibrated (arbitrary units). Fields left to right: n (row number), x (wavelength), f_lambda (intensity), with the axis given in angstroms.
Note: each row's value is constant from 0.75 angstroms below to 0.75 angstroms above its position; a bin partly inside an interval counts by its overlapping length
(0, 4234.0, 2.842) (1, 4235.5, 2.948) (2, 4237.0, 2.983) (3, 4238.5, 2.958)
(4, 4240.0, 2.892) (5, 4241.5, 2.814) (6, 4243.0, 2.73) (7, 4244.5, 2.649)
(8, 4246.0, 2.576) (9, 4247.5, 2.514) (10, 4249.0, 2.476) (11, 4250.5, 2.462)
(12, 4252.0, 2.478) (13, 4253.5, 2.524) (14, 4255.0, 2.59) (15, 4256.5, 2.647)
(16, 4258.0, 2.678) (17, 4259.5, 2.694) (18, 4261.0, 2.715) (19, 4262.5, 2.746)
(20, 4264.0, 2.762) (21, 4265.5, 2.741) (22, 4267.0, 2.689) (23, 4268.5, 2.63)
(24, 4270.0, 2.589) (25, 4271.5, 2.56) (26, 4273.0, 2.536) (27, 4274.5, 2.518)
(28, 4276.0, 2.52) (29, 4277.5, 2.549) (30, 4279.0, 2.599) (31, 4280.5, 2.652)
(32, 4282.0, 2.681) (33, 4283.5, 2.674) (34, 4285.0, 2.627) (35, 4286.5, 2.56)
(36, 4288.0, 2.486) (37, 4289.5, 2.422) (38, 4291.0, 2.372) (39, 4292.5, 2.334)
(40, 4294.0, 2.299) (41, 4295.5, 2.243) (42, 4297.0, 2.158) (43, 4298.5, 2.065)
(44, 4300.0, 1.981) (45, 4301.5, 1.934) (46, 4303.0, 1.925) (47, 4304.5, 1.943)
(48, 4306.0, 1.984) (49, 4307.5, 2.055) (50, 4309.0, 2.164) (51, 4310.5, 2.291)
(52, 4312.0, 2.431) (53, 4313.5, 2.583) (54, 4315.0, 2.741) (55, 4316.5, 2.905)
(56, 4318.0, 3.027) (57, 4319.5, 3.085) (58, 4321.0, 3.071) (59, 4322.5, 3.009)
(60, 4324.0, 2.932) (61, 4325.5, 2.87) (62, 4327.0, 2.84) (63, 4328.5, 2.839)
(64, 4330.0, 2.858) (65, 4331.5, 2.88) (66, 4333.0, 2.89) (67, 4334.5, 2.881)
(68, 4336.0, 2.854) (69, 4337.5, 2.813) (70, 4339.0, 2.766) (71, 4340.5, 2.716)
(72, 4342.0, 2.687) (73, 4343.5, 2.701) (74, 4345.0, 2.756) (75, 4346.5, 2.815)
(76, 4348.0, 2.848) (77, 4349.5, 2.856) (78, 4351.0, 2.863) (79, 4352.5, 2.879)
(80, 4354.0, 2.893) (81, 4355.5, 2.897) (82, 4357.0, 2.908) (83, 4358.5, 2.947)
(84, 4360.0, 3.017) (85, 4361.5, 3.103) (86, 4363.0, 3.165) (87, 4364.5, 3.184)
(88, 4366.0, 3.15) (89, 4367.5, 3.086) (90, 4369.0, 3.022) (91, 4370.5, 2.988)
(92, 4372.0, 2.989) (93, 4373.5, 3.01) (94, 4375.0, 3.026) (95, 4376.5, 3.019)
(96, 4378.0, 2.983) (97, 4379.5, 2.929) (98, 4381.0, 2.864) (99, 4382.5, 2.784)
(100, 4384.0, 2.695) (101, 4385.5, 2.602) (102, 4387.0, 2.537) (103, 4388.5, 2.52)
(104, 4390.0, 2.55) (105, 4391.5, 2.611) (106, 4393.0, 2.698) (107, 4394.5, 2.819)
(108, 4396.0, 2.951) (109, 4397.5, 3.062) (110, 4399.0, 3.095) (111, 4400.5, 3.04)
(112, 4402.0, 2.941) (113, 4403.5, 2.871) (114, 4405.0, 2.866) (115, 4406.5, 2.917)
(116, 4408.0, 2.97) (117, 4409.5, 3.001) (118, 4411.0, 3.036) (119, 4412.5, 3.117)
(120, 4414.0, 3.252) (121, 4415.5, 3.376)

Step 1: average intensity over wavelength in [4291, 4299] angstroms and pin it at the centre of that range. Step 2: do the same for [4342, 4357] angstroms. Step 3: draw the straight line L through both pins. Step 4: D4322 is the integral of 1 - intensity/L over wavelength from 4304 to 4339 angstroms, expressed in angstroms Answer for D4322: -2.32 angstroms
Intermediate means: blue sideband 2.24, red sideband 2.83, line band 2.7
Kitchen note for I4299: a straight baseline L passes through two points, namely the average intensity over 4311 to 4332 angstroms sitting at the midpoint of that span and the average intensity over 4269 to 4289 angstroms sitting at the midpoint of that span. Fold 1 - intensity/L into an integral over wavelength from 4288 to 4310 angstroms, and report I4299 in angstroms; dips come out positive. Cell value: 4.54 angstroms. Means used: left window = 2.58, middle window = 2.15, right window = 2.86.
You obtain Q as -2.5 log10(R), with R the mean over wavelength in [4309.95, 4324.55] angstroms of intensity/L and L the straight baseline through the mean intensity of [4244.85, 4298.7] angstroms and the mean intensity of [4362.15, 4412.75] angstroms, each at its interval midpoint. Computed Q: -0.05 mag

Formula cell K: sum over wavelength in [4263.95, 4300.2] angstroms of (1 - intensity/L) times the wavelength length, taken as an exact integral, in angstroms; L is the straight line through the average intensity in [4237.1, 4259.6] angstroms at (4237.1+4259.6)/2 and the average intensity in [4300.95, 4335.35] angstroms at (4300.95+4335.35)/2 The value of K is 1.99 angstroms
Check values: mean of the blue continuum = 2.65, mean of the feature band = 2.49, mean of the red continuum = 2.62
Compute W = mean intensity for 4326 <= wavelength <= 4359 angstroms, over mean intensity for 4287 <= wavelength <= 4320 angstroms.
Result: 1.2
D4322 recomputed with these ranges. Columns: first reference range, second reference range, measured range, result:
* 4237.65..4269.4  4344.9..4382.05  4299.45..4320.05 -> 3.4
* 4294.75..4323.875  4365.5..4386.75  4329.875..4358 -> -1.6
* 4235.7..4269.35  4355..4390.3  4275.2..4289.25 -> 0.8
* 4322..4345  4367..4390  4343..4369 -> -1.0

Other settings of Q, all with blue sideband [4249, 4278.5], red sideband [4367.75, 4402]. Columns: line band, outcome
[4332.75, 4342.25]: -0.02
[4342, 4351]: 0.00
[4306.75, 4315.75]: 0.14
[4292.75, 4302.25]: 0.25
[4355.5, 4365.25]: -0.09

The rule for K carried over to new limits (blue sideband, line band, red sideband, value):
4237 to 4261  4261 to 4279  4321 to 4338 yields 0.6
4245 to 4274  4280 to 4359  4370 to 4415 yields 3.5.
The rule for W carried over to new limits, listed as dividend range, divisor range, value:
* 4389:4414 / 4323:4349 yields 1.03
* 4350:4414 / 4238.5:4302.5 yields 1.15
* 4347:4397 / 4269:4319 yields 1.20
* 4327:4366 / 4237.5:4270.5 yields 1.08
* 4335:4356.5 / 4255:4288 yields 1.07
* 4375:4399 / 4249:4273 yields 1.06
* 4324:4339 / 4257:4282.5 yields 1.08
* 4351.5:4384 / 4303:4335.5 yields 1.12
